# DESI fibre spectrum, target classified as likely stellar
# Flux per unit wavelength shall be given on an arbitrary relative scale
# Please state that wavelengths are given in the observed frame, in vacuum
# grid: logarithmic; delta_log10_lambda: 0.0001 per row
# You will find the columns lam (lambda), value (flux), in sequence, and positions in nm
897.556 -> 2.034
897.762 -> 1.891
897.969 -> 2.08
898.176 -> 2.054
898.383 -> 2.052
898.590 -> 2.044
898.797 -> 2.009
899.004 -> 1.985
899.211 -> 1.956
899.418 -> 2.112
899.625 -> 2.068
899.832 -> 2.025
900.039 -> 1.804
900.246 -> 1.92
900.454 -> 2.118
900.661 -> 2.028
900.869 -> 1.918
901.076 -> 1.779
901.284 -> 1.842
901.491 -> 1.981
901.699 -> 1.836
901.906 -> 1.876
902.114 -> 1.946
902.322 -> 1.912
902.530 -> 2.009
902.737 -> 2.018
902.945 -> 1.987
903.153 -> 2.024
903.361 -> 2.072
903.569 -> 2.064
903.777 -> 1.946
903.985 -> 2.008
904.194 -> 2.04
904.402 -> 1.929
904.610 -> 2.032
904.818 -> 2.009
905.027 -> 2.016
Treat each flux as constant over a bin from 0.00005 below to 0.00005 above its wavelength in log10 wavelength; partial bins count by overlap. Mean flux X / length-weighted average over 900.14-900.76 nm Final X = 2.02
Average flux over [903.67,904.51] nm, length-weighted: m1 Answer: 1.98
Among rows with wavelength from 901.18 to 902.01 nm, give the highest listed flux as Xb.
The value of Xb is 1.981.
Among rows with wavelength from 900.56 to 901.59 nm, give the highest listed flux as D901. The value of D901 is 2.028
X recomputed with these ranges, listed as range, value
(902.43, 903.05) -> 2.01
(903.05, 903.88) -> 2.03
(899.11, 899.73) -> 2.05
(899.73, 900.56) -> 1.97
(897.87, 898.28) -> 2.06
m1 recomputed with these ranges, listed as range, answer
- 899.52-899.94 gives 2.05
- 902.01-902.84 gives 1.97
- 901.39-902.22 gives 1.91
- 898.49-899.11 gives 2.01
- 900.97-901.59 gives 1.87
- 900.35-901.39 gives 1.94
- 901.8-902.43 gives 1.91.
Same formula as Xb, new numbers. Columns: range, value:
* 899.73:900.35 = 2.025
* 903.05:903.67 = 2.072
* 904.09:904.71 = 2.04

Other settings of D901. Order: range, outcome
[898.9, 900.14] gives 2.112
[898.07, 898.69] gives 2.054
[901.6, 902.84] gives 2.018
